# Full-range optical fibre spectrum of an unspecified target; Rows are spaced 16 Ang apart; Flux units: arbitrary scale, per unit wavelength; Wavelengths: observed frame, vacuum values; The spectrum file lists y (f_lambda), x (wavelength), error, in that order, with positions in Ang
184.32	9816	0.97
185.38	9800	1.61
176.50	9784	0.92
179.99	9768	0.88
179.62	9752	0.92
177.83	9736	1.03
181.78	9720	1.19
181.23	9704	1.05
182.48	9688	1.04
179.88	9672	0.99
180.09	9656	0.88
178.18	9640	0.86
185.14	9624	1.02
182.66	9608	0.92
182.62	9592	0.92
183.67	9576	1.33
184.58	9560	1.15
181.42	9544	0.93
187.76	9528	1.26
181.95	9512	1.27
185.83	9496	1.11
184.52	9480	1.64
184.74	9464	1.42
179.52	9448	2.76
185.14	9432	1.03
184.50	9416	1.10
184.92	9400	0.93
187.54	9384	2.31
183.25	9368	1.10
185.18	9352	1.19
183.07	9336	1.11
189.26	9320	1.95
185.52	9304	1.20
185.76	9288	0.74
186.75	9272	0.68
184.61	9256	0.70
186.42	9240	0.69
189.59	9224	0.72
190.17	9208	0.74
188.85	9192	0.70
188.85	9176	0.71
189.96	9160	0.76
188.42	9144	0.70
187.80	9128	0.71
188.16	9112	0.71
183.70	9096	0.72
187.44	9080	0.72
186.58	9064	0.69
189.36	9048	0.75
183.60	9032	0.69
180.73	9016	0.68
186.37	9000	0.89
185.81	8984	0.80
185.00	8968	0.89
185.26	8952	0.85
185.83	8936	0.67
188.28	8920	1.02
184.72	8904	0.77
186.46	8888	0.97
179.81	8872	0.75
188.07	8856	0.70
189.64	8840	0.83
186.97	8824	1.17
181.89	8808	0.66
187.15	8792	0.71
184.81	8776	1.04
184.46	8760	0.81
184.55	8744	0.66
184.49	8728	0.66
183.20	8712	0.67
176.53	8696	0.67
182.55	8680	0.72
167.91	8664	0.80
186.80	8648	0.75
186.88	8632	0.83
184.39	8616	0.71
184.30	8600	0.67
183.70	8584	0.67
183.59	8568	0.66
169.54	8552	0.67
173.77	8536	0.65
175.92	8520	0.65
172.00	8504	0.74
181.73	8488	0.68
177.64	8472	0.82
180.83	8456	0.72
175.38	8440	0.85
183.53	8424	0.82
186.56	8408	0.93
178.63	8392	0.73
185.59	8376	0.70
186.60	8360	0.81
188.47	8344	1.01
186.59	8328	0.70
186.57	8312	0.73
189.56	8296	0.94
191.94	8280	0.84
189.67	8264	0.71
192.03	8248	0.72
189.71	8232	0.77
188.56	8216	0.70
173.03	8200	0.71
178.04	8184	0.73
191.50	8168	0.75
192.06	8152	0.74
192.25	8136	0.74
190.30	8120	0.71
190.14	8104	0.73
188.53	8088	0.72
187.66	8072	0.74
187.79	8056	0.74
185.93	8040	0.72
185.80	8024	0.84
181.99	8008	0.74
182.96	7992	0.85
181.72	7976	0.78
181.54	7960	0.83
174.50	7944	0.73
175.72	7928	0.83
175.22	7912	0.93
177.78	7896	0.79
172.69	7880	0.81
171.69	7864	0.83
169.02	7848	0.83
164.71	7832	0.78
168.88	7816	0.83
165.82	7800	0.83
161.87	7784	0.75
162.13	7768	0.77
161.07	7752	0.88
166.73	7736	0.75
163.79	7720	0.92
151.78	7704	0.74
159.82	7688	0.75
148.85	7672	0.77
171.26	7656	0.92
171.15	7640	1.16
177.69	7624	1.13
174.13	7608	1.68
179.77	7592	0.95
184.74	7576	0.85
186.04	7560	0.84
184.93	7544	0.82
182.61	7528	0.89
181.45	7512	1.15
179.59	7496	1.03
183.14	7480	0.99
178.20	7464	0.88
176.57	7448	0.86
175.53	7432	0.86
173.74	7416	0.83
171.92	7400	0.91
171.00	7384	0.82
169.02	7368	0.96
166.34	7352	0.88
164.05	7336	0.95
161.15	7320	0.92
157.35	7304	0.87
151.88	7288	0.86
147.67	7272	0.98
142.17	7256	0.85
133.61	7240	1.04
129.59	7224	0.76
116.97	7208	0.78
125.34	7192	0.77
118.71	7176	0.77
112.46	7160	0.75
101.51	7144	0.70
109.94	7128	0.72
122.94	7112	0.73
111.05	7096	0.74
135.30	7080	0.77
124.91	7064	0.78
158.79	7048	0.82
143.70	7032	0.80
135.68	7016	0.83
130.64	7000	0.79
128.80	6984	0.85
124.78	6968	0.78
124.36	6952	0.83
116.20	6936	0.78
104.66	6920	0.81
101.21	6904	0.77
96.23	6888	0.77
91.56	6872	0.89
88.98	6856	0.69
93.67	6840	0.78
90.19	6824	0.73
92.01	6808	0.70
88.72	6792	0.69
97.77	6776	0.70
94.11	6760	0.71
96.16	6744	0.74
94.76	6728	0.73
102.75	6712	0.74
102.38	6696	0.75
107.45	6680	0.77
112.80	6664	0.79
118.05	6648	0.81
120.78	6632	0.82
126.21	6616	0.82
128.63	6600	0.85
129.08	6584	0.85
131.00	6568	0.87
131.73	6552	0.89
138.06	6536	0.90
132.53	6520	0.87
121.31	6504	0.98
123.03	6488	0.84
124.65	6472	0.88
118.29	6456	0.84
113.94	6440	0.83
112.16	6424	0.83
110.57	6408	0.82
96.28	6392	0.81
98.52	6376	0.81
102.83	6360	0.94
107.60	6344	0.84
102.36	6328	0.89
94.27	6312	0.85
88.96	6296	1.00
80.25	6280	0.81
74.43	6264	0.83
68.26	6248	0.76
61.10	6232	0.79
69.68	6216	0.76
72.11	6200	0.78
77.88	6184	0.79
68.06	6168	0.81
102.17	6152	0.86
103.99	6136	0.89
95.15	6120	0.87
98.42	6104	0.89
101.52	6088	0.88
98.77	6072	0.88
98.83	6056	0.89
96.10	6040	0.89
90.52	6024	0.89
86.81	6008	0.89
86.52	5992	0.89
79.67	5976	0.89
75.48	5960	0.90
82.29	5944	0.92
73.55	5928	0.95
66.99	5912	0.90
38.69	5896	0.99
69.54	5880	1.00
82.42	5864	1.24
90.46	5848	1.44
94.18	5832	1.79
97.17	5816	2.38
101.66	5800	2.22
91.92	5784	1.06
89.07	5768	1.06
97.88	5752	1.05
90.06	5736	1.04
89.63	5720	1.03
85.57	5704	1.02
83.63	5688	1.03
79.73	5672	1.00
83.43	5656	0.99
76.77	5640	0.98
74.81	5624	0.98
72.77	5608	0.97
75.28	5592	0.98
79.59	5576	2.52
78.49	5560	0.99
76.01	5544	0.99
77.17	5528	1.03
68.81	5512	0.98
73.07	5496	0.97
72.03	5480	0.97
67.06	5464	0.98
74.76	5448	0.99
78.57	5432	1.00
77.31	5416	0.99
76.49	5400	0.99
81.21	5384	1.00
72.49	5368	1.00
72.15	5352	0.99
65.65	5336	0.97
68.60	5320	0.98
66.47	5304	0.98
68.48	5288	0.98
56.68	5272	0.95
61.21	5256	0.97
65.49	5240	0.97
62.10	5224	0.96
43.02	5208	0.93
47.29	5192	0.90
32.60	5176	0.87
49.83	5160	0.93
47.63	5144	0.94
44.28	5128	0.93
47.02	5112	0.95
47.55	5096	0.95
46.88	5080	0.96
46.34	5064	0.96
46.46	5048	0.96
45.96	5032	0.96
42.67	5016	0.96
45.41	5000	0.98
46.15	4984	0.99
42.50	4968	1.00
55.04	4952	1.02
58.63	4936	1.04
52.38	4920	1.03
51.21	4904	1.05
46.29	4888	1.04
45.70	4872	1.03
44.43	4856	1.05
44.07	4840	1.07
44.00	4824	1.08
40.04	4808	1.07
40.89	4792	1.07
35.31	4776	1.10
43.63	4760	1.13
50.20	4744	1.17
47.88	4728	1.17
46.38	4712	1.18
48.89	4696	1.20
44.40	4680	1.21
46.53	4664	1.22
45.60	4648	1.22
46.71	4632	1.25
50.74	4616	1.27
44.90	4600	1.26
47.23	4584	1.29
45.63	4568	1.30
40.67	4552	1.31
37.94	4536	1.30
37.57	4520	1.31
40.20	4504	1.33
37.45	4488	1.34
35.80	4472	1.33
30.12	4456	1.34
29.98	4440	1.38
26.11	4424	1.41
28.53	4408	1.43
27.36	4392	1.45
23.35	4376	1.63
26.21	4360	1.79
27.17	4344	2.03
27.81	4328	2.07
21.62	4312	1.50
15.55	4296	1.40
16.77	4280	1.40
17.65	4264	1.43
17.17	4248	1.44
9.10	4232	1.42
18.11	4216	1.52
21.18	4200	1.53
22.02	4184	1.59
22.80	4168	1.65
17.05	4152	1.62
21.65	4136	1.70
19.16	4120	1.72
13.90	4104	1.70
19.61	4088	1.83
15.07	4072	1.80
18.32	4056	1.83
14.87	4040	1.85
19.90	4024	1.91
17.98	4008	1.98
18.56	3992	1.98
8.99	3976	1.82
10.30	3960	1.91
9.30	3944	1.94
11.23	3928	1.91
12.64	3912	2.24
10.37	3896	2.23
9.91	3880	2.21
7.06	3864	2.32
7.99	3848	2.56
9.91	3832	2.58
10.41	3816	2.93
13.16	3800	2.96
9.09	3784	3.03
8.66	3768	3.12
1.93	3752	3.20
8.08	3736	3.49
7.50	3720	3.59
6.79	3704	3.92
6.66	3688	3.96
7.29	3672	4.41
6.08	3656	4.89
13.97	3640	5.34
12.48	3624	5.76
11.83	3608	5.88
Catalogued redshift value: 0.000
